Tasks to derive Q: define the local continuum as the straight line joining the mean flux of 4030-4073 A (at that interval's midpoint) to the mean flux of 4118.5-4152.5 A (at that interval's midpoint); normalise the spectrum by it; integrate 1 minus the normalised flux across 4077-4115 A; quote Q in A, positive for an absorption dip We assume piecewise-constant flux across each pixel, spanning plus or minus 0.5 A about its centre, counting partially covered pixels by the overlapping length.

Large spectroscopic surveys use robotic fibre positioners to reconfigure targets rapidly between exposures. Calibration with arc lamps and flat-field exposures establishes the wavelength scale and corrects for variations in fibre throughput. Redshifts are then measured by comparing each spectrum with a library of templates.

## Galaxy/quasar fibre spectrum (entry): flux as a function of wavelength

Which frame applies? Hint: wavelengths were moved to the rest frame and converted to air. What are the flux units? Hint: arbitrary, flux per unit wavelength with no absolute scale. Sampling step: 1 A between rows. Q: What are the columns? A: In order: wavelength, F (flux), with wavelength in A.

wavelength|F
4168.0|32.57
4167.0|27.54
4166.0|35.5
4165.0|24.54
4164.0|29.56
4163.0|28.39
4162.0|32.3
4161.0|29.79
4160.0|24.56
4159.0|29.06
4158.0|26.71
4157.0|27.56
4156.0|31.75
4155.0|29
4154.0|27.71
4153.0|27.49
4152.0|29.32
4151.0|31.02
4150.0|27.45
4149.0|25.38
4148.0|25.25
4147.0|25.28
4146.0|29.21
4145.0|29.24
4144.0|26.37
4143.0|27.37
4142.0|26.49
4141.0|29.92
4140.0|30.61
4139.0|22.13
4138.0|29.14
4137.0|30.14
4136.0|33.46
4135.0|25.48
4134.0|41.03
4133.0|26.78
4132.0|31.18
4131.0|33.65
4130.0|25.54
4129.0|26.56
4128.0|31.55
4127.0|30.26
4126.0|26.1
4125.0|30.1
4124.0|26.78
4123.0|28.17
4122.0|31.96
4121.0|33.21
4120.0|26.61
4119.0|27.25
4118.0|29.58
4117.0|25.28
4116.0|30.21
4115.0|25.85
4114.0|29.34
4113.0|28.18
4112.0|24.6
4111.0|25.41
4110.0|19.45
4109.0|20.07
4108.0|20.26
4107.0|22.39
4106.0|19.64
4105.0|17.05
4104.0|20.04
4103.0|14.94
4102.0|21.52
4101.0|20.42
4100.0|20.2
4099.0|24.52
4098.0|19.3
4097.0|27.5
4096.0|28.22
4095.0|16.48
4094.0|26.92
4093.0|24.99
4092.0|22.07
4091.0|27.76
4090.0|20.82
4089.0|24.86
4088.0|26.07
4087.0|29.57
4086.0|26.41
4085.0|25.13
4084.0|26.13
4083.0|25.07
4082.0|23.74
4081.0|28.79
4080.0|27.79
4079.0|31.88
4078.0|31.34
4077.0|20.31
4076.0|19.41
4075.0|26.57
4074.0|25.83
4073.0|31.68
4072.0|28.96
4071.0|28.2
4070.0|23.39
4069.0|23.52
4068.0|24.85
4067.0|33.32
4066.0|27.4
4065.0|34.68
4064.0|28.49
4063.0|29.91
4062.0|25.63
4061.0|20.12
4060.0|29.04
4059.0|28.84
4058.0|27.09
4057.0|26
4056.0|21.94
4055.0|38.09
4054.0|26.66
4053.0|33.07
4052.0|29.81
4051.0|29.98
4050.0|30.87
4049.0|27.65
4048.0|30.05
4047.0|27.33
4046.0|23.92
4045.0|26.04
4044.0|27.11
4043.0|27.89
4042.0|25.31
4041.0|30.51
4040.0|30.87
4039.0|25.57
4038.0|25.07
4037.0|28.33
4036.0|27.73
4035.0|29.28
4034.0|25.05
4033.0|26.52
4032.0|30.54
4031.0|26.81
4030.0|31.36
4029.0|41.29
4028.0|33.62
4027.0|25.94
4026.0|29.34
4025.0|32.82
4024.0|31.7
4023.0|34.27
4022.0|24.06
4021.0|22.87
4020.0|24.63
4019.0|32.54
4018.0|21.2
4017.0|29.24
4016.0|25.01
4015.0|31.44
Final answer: 5.91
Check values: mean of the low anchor 28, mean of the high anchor 28.8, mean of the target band 24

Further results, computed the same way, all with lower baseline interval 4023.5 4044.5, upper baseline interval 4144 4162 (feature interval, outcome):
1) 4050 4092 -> 2.3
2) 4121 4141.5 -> -1.0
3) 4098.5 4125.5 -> 3.7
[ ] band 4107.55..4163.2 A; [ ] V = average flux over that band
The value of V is 28.1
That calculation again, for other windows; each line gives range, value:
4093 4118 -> 23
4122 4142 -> 29.4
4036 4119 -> 26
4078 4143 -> 26.2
